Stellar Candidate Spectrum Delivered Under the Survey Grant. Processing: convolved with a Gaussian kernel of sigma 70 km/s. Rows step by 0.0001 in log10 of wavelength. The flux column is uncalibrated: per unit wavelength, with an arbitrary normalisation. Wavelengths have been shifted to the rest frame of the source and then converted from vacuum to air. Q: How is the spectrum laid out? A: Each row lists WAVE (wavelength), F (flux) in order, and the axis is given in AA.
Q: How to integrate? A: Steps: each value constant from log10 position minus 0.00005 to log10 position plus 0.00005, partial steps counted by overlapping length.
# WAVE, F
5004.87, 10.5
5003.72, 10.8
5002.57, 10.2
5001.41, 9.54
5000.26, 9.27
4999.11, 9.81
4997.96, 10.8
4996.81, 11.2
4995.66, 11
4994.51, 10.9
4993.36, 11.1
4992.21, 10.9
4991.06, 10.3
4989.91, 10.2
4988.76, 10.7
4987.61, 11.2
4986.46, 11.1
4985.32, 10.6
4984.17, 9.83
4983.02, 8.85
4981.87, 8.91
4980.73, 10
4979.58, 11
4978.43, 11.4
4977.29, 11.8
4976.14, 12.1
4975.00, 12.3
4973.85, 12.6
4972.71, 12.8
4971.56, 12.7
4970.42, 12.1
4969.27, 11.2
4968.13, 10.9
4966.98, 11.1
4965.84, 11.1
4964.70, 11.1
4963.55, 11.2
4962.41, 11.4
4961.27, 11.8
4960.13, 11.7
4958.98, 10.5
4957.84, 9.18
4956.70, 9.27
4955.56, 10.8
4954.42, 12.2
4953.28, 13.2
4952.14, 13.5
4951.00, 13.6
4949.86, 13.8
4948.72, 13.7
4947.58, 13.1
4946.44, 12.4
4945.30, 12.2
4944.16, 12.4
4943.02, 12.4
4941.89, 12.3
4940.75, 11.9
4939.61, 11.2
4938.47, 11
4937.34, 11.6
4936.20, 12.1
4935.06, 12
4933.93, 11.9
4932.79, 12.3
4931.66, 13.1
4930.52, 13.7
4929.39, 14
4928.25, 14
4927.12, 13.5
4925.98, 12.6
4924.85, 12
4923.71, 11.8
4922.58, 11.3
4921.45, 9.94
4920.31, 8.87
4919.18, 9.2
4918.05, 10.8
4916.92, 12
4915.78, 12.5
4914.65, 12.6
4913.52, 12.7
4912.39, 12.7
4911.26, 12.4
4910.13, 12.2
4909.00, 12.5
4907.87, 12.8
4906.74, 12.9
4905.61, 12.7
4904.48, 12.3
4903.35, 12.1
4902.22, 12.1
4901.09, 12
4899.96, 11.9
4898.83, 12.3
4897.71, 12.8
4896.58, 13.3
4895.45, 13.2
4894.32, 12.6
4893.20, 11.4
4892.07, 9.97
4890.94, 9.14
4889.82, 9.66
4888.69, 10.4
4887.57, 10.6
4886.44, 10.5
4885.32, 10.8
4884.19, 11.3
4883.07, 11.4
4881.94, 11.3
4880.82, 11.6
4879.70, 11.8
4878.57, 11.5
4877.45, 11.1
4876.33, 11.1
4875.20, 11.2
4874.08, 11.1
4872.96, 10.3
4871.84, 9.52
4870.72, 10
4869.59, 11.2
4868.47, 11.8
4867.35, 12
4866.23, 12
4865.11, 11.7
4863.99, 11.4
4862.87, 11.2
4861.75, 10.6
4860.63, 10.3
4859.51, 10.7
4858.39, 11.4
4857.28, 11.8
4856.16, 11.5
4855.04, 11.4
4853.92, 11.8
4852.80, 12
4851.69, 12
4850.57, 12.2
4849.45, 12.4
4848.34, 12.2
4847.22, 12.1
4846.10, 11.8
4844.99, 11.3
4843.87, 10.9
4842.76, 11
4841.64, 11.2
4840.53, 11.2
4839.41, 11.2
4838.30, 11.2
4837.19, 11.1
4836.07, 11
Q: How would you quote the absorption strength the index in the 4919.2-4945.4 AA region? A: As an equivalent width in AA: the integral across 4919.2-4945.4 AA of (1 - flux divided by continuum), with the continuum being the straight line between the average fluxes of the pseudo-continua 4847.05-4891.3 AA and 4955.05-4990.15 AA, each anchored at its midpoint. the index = -2.2 AA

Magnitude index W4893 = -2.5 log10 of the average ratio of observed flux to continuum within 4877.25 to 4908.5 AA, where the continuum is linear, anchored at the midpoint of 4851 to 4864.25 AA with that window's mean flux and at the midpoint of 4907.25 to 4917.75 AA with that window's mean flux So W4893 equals 0.04 mag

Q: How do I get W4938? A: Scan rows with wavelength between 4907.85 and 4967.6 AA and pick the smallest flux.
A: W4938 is 8.87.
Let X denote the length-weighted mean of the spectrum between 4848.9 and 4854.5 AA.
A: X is 12.1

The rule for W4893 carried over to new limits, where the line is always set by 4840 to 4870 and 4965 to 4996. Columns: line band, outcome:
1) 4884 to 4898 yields 0.022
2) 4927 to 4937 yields -0.149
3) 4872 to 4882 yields 0.028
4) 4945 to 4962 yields -0.083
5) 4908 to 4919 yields -0.081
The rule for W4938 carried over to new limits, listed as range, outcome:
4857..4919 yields 9.14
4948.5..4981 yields 9.18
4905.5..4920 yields 9.2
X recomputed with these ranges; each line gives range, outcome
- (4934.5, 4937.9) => 11.9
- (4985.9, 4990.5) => 10.8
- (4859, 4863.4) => 10.7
